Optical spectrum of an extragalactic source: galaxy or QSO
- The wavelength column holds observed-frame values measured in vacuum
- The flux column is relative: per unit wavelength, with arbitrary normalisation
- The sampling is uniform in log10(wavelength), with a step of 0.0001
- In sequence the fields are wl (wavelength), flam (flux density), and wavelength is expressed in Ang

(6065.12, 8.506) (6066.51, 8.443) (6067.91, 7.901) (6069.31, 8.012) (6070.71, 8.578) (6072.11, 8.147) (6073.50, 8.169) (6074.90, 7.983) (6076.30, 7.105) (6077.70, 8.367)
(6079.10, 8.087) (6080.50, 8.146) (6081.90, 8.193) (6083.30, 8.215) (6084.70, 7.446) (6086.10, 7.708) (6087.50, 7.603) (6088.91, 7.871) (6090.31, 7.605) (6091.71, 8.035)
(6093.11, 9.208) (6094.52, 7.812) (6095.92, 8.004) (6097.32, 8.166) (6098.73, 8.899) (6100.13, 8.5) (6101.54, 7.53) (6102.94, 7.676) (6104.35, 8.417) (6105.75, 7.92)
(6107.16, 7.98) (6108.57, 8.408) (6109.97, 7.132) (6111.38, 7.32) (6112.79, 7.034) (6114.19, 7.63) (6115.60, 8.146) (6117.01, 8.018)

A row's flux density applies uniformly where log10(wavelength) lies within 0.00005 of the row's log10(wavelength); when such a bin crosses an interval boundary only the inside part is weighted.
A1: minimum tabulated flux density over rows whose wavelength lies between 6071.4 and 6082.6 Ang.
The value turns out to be 7.105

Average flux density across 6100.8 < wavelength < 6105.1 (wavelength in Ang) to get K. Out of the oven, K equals 7.88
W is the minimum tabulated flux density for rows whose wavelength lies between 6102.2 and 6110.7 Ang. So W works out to 7.132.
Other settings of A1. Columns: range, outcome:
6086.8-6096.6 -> 7.603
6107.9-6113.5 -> 7.034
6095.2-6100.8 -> 8.004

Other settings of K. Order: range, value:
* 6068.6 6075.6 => 8.18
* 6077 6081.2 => 8.2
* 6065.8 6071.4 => 8.23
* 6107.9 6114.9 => 7.51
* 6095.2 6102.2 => 8.22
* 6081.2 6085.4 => 7.96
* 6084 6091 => 7.64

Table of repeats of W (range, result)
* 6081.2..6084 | 8.193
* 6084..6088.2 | 7.446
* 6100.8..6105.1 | 7.53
